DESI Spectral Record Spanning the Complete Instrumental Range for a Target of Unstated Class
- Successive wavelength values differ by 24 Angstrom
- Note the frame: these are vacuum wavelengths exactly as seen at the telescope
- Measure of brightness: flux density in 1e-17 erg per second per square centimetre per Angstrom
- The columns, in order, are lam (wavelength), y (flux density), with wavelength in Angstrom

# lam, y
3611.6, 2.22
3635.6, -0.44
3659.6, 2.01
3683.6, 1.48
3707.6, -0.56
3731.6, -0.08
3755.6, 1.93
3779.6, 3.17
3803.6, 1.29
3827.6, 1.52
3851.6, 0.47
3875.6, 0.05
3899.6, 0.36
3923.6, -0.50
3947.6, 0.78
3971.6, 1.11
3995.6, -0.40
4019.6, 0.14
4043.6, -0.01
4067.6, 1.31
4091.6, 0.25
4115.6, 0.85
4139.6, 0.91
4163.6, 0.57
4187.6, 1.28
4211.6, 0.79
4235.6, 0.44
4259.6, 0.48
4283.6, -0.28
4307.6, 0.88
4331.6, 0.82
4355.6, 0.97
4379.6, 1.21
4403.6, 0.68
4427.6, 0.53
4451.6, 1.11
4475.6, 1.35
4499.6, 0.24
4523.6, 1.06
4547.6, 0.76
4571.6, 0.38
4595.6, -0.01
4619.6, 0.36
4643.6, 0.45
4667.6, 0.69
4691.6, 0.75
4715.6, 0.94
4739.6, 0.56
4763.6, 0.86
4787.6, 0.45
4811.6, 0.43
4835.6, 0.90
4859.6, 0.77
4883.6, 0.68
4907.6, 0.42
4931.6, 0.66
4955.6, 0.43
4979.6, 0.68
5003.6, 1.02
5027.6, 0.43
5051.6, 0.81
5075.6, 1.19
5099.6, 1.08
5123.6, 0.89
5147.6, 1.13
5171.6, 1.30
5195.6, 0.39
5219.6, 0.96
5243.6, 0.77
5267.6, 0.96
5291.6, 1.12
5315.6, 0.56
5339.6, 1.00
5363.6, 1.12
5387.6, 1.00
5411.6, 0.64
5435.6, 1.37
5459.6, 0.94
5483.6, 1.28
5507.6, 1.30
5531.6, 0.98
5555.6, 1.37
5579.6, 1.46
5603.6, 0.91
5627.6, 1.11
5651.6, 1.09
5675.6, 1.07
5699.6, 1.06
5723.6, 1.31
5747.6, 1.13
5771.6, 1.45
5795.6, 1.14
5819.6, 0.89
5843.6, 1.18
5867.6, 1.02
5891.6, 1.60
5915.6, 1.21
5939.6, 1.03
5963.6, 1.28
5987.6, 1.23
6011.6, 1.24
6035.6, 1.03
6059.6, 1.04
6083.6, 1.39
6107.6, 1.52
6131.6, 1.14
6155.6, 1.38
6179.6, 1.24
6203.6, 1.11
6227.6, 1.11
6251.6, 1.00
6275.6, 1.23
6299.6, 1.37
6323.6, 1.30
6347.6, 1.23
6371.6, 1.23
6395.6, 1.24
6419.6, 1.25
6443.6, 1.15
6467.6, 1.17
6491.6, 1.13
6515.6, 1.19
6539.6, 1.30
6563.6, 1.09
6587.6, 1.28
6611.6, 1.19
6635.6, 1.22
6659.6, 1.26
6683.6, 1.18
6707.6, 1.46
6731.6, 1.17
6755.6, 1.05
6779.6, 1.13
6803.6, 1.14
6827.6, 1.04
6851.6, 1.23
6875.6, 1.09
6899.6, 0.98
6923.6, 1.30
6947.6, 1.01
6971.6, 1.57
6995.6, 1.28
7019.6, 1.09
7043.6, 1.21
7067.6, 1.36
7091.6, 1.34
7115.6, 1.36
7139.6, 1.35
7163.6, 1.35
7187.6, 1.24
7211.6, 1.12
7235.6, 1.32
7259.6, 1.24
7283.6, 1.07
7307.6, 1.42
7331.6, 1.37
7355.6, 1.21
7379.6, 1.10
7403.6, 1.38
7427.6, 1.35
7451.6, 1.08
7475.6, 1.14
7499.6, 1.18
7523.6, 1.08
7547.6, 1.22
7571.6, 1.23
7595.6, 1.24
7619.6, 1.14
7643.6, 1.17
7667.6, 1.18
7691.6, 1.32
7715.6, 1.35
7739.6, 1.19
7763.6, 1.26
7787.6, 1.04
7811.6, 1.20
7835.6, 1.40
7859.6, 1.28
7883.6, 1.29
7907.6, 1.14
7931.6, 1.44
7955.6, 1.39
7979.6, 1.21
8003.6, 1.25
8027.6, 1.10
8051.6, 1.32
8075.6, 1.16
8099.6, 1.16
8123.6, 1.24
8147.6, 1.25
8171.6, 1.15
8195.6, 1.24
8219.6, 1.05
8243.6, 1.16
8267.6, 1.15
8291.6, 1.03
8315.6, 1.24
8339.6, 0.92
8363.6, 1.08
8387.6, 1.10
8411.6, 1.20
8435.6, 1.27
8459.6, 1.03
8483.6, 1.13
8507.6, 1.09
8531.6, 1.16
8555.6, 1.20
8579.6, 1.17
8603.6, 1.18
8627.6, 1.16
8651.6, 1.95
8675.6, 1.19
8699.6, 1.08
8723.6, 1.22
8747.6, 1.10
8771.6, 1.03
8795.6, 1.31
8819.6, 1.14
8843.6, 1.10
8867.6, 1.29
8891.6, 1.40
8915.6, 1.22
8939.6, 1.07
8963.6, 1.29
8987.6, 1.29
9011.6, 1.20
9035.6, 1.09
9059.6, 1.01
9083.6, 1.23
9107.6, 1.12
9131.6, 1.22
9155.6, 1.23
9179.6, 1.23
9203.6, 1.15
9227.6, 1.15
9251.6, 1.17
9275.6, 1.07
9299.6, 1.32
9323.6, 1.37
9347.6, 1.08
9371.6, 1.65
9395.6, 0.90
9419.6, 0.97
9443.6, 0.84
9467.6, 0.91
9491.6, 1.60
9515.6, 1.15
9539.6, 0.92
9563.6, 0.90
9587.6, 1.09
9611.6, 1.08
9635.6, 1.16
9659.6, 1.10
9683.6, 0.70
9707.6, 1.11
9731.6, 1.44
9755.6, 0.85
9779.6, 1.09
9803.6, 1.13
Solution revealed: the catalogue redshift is 0.319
